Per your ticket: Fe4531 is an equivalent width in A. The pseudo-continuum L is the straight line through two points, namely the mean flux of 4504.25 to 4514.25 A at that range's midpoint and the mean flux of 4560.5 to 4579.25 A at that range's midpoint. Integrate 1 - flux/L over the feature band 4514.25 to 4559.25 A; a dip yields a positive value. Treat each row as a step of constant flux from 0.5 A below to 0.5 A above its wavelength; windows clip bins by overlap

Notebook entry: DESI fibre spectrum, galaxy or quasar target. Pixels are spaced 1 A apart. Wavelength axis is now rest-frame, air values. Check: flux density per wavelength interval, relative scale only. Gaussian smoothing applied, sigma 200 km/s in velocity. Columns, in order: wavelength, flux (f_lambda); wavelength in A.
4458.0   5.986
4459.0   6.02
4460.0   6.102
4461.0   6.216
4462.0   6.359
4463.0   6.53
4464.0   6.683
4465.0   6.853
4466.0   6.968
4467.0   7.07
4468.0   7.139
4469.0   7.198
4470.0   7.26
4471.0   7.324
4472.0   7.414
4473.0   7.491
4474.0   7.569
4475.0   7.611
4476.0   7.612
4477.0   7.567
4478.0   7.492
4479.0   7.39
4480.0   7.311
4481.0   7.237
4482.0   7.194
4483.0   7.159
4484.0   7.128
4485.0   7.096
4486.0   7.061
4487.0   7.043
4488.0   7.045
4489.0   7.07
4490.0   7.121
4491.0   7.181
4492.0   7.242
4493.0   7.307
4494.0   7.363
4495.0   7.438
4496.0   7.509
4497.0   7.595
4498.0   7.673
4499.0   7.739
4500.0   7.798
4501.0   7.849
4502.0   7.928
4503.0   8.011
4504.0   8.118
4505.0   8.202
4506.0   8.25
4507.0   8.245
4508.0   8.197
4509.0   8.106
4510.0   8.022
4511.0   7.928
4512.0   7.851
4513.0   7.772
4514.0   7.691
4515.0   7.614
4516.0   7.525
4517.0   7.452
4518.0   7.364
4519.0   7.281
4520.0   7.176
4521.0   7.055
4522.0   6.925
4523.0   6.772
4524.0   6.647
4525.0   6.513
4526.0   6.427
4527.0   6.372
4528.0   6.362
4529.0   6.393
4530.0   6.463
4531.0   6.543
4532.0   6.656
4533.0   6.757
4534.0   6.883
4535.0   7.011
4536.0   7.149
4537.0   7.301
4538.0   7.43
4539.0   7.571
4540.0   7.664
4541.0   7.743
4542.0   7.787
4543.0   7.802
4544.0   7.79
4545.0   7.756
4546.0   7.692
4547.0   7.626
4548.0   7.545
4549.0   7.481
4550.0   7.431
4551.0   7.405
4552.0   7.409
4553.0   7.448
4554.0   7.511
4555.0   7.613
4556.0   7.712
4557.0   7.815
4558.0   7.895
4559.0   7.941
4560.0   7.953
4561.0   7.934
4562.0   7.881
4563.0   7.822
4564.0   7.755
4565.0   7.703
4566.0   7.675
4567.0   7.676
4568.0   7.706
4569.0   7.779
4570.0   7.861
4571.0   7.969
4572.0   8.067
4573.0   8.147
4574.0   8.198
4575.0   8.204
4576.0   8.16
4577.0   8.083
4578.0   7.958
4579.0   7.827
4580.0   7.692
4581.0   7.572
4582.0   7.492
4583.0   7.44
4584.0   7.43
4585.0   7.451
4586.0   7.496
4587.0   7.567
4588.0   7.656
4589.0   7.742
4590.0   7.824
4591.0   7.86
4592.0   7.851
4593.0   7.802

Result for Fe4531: 4.1 A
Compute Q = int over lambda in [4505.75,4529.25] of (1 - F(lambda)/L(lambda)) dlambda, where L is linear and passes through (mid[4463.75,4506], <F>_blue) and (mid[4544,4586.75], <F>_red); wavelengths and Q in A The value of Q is 0.63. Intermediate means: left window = 7.4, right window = 7.74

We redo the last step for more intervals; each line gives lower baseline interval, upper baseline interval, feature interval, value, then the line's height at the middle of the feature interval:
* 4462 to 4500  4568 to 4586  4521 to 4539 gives 1.9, 7.55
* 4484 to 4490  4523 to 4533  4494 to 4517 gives -3.5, 6.82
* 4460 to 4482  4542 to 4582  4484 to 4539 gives 0.7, 7.42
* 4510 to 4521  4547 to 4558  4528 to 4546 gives 0.8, 7.56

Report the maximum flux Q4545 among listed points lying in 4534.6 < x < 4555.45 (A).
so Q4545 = 7.802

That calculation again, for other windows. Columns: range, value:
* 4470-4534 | 8.25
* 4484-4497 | 7.595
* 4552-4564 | 7.953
